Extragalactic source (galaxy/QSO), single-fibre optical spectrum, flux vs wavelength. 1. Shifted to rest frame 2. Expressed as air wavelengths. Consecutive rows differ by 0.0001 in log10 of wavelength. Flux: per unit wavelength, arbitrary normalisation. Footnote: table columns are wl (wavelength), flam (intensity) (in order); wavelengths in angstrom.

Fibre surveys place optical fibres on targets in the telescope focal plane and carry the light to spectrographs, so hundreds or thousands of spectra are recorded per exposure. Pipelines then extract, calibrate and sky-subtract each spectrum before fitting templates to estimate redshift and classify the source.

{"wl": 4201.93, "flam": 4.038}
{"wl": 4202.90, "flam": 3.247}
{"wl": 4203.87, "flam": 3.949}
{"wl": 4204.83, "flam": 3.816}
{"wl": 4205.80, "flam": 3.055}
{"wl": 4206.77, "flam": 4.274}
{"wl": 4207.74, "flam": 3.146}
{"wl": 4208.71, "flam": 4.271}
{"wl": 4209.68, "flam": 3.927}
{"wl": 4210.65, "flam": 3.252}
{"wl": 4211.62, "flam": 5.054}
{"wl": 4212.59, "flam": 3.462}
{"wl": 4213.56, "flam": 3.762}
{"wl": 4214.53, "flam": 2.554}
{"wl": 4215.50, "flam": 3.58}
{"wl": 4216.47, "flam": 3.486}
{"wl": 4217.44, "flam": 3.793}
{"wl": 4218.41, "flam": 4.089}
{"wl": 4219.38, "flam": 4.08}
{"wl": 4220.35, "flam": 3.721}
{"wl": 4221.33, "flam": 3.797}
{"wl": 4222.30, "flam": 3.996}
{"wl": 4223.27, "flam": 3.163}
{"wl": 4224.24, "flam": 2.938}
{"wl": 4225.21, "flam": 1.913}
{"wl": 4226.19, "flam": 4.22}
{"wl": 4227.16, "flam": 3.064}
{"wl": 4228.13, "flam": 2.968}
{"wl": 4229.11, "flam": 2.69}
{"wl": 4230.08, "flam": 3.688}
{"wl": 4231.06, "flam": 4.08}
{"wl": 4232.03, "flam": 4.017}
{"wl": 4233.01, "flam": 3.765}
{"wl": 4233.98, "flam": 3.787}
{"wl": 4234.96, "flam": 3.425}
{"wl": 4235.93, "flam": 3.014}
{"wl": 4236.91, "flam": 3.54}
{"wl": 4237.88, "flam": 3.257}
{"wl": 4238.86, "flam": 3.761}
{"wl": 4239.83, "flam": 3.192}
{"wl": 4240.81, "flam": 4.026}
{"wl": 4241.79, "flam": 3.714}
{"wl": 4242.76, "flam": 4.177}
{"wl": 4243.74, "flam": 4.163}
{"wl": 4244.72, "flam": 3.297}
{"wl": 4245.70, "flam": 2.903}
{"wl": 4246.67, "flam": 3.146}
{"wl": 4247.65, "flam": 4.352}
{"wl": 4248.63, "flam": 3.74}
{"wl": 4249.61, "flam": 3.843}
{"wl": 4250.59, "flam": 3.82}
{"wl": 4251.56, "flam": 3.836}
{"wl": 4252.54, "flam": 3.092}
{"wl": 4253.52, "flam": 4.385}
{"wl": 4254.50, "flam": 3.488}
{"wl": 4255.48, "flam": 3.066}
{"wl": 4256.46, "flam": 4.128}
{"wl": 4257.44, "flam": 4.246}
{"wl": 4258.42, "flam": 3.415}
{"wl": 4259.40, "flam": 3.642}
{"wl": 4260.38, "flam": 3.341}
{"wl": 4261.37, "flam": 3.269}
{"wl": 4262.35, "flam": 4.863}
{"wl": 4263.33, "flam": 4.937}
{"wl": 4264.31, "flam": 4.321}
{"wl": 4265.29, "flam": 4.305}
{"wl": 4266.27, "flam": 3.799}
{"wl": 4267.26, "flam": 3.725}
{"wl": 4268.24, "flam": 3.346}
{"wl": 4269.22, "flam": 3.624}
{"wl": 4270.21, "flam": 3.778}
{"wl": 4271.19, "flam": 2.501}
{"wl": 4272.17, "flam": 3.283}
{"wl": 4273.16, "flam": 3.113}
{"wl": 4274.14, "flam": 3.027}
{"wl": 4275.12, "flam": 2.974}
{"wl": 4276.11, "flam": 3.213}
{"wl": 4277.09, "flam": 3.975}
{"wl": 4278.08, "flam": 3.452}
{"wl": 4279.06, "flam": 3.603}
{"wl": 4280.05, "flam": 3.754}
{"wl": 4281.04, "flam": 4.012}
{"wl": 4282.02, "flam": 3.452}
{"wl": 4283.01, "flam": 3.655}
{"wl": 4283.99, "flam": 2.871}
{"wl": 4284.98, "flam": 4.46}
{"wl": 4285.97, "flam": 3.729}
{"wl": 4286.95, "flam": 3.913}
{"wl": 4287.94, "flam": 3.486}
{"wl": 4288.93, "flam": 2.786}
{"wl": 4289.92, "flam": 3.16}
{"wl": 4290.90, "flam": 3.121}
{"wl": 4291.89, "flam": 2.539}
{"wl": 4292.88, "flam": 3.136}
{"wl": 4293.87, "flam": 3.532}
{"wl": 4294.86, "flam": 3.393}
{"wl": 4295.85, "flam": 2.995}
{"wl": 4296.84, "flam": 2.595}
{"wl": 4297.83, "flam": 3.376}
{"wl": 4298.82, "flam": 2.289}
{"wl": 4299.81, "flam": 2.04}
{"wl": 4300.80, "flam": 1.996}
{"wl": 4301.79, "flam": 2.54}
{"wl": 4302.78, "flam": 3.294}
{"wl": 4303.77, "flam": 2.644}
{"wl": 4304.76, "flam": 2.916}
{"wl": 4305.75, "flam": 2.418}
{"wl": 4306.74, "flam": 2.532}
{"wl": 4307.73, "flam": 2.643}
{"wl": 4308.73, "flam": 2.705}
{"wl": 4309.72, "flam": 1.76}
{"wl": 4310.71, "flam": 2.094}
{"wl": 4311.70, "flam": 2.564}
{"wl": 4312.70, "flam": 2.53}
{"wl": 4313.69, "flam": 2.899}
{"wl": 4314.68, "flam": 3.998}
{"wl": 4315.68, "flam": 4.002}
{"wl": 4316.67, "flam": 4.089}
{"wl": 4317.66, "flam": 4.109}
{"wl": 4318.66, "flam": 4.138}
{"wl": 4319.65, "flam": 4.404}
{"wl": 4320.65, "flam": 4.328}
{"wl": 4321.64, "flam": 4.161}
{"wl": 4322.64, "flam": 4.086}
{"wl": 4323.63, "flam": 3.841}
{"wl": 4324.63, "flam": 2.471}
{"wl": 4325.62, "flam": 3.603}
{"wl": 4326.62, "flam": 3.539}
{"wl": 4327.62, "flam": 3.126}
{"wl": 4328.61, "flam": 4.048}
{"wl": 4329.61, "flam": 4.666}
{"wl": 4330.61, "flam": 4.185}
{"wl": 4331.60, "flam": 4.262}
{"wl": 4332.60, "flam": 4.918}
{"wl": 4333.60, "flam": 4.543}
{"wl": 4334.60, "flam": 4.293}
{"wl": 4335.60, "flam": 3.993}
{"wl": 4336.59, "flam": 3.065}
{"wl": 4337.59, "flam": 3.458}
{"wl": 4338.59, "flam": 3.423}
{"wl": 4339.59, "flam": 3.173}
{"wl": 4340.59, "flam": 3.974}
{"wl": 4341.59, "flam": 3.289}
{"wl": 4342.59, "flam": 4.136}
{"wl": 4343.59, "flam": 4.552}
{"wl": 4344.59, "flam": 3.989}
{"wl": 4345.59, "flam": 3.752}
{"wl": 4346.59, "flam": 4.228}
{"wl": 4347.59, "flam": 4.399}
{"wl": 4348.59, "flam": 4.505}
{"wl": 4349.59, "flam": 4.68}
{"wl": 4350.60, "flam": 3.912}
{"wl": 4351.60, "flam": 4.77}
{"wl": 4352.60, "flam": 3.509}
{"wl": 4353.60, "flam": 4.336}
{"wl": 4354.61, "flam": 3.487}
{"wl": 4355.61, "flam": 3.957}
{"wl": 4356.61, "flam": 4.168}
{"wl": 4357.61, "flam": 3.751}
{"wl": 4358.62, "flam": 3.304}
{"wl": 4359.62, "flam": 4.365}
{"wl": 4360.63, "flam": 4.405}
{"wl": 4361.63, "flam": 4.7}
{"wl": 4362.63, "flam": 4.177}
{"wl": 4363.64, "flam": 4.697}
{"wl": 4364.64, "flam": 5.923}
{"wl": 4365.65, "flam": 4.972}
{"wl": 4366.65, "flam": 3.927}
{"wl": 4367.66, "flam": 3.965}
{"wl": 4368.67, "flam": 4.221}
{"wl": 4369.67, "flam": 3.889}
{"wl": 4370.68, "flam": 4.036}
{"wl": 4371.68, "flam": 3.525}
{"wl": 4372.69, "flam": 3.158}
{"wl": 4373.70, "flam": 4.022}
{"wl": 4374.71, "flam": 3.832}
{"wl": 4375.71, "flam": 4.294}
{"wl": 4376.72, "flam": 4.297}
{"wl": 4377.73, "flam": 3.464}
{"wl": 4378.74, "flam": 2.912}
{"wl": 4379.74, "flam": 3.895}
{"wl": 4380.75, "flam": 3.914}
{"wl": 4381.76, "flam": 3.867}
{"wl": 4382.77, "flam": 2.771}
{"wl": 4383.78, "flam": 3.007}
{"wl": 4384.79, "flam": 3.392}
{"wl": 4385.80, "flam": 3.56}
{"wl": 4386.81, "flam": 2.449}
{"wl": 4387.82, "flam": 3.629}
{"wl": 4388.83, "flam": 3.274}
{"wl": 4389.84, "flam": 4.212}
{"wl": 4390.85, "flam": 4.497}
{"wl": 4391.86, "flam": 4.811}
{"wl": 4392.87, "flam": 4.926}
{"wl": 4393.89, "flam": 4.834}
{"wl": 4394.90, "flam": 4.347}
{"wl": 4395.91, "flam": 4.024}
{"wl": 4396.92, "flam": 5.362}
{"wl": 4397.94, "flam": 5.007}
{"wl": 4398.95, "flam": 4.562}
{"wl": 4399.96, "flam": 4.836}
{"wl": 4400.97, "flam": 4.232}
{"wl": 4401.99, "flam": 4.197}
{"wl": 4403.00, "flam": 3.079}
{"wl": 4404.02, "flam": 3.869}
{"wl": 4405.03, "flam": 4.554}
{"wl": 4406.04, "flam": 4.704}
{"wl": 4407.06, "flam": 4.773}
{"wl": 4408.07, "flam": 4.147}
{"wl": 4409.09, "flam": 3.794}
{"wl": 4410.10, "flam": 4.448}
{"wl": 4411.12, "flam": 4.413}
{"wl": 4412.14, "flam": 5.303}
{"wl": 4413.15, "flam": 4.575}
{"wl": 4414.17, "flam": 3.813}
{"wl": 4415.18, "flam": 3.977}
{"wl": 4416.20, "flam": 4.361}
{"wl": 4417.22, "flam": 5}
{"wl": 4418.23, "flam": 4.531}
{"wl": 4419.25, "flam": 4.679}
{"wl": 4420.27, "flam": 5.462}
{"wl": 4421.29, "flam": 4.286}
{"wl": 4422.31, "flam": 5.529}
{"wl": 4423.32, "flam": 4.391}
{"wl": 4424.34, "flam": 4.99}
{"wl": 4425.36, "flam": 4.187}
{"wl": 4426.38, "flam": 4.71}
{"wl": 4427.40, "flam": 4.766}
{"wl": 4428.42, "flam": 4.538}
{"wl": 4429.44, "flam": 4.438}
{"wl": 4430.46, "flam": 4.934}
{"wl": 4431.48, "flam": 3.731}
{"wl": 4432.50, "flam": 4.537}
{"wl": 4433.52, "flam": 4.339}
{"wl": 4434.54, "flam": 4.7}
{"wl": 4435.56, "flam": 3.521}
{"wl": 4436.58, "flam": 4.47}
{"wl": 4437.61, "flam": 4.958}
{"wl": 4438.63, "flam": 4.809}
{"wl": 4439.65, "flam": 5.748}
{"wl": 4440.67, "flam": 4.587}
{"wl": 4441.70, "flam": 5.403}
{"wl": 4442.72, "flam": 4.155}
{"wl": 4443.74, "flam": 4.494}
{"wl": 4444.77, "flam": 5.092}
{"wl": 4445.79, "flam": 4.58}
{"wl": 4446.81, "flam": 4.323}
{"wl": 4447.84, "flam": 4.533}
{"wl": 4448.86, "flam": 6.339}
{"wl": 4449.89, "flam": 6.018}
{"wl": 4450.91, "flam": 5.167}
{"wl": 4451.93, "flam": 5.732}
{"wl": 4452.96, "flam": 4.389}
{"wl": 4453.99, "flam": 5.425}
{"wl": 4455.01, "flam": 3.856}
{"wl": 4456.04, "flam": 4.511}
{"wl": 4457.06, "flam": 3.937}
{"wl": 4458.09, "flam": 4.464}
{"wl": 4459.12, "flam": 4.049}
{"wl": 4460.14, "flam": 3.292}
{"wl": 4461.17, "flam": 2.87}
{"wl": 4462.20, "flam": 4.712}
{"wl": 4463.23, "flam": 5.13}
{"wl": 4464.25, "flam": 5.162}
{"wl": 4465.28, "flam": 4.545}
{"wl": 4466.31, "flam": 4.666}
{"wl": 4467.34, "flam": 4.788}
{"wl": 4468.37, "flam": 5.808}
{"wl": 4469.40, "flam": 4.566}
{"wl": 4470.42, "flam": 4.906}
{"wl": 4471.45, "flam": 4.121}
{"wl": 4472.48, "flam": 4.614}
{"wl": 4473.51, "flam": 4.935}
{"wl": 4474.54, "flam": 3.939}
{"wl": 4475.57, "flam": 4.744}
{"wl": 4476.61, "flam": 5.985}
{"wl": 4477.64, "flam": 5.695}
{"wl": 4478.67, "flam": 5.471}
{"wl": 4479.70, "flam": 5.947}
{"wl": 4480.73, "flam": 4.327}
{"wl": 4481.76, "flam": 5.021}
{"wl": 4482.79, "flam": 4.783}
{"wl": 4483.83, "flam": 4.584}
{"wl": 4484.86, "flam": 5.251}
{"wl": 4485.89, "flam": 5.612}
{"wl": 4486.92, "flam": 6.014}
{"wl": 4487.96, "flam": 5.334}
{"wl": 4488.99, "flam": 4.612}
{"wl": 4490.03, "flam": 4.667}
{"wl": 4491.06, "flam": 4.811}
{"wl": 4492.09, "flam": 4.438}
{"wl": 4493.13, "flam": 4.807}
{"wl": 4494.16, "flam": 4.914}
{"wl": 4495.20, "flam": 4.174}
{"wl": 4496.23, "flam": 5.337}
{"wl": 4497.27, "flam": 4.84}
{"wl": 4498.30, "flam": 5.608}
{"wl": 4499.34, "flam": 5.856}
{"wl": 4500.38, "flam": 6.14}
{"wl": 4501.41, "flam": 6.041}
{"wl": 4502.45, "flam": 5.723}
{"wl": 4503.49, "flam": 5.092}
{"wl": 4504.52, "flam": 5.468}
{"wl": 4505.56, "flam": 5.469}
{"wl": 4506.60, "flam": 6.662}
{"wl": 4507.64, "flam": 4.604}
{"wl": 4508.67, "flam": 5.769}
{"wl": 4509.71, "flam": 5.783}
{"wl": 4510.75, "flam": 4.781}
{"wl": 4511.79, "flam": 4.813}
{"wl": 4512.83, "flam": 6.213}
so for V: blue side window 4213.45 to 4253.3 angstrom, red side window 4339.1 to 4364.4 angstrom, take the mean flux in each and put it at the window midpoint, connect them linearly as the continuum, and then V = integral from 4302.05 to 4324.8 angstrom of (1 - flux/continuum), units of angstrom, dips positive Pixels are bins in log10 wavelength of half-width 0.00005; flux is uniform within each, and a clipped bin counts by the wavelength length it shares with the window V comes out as 4.0 angstrom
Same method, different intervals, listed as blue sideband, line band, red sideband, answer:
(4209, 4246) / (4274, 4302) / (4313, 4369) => 4.4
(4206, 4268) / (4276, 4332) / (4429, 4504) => 9.8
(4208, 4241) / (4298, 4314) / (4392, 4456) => 6.0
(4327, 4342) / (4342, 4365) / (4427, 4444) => -1.2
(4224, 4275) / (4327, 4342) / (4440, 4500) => 0.7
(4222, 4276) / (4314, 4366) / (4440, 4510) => 1.0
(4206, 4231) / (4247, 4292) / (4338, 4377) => 1.5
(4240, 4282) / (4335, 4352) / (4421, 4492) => 0.8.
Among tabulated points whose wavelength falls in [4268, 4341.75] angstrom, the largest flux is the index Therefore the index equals 4.918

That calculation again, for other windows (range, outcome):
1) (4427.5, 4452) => 6.339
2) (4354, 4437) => 5.923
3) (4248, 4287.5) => 4.937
